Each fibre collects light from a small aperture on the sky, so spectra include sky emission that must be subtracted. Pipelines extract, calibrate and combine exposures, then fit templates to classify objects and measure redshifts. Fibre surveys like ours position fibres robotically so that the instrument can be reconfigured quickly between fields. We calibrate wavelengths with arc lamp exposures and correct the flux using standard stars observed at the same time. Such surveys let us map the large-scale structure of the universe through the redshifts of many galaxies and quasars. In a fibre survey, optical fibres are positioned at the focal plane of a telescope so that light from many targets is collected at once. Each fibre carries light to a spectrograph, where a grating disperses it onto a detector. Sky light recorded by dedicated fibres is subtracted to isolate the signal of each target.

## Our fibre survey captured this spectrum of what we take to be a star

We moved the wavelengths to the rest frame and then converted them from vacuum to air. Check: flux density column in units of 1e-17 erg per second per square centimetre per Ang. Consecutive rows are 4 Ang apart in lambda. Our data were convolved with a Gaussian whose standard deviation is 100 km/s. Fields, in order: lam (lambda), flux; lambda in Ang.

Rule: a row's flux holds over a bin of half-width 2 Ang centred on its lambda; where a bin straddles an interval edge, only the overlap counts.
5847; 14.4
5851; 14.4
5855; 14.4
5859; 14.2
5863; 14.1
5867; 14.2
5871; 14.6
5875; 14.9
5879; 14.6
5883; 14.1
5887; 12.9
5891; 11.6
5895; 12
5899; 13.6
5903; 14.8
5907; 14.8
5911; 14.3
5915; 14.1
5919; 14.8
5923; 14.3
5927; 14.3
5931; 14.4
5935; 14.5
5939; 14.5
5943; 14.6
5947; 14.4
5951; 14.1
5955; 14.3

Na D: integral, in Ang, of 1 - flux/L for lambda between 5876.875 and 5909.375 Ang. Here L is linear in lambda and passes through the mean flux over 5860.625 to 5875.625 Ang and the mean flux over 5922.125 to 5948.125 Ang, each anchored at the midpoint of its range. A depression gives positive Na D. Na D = 1.9 Ang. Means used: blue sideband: 14.4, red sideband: 14.4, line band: 13.6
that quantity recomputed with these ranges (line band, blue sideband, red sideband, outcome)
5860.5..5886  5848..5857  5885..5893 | -2.30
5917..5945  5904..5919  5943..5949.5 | -0.06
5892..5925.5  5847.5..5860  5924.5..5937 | 0.86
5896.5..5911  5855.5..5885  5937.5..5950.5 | 0.11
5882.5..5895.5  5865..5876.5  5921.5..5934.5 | 1.73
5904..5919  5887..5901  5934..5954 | -1.52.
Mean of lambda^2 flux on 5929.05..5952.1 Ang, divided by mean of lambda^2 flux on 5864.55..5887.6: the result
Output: 1.03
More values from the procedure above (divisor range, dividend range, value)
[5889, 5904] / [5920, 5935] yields 1.13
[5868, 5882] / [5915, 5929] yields 1.00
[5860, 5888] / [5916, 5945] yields 1.04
